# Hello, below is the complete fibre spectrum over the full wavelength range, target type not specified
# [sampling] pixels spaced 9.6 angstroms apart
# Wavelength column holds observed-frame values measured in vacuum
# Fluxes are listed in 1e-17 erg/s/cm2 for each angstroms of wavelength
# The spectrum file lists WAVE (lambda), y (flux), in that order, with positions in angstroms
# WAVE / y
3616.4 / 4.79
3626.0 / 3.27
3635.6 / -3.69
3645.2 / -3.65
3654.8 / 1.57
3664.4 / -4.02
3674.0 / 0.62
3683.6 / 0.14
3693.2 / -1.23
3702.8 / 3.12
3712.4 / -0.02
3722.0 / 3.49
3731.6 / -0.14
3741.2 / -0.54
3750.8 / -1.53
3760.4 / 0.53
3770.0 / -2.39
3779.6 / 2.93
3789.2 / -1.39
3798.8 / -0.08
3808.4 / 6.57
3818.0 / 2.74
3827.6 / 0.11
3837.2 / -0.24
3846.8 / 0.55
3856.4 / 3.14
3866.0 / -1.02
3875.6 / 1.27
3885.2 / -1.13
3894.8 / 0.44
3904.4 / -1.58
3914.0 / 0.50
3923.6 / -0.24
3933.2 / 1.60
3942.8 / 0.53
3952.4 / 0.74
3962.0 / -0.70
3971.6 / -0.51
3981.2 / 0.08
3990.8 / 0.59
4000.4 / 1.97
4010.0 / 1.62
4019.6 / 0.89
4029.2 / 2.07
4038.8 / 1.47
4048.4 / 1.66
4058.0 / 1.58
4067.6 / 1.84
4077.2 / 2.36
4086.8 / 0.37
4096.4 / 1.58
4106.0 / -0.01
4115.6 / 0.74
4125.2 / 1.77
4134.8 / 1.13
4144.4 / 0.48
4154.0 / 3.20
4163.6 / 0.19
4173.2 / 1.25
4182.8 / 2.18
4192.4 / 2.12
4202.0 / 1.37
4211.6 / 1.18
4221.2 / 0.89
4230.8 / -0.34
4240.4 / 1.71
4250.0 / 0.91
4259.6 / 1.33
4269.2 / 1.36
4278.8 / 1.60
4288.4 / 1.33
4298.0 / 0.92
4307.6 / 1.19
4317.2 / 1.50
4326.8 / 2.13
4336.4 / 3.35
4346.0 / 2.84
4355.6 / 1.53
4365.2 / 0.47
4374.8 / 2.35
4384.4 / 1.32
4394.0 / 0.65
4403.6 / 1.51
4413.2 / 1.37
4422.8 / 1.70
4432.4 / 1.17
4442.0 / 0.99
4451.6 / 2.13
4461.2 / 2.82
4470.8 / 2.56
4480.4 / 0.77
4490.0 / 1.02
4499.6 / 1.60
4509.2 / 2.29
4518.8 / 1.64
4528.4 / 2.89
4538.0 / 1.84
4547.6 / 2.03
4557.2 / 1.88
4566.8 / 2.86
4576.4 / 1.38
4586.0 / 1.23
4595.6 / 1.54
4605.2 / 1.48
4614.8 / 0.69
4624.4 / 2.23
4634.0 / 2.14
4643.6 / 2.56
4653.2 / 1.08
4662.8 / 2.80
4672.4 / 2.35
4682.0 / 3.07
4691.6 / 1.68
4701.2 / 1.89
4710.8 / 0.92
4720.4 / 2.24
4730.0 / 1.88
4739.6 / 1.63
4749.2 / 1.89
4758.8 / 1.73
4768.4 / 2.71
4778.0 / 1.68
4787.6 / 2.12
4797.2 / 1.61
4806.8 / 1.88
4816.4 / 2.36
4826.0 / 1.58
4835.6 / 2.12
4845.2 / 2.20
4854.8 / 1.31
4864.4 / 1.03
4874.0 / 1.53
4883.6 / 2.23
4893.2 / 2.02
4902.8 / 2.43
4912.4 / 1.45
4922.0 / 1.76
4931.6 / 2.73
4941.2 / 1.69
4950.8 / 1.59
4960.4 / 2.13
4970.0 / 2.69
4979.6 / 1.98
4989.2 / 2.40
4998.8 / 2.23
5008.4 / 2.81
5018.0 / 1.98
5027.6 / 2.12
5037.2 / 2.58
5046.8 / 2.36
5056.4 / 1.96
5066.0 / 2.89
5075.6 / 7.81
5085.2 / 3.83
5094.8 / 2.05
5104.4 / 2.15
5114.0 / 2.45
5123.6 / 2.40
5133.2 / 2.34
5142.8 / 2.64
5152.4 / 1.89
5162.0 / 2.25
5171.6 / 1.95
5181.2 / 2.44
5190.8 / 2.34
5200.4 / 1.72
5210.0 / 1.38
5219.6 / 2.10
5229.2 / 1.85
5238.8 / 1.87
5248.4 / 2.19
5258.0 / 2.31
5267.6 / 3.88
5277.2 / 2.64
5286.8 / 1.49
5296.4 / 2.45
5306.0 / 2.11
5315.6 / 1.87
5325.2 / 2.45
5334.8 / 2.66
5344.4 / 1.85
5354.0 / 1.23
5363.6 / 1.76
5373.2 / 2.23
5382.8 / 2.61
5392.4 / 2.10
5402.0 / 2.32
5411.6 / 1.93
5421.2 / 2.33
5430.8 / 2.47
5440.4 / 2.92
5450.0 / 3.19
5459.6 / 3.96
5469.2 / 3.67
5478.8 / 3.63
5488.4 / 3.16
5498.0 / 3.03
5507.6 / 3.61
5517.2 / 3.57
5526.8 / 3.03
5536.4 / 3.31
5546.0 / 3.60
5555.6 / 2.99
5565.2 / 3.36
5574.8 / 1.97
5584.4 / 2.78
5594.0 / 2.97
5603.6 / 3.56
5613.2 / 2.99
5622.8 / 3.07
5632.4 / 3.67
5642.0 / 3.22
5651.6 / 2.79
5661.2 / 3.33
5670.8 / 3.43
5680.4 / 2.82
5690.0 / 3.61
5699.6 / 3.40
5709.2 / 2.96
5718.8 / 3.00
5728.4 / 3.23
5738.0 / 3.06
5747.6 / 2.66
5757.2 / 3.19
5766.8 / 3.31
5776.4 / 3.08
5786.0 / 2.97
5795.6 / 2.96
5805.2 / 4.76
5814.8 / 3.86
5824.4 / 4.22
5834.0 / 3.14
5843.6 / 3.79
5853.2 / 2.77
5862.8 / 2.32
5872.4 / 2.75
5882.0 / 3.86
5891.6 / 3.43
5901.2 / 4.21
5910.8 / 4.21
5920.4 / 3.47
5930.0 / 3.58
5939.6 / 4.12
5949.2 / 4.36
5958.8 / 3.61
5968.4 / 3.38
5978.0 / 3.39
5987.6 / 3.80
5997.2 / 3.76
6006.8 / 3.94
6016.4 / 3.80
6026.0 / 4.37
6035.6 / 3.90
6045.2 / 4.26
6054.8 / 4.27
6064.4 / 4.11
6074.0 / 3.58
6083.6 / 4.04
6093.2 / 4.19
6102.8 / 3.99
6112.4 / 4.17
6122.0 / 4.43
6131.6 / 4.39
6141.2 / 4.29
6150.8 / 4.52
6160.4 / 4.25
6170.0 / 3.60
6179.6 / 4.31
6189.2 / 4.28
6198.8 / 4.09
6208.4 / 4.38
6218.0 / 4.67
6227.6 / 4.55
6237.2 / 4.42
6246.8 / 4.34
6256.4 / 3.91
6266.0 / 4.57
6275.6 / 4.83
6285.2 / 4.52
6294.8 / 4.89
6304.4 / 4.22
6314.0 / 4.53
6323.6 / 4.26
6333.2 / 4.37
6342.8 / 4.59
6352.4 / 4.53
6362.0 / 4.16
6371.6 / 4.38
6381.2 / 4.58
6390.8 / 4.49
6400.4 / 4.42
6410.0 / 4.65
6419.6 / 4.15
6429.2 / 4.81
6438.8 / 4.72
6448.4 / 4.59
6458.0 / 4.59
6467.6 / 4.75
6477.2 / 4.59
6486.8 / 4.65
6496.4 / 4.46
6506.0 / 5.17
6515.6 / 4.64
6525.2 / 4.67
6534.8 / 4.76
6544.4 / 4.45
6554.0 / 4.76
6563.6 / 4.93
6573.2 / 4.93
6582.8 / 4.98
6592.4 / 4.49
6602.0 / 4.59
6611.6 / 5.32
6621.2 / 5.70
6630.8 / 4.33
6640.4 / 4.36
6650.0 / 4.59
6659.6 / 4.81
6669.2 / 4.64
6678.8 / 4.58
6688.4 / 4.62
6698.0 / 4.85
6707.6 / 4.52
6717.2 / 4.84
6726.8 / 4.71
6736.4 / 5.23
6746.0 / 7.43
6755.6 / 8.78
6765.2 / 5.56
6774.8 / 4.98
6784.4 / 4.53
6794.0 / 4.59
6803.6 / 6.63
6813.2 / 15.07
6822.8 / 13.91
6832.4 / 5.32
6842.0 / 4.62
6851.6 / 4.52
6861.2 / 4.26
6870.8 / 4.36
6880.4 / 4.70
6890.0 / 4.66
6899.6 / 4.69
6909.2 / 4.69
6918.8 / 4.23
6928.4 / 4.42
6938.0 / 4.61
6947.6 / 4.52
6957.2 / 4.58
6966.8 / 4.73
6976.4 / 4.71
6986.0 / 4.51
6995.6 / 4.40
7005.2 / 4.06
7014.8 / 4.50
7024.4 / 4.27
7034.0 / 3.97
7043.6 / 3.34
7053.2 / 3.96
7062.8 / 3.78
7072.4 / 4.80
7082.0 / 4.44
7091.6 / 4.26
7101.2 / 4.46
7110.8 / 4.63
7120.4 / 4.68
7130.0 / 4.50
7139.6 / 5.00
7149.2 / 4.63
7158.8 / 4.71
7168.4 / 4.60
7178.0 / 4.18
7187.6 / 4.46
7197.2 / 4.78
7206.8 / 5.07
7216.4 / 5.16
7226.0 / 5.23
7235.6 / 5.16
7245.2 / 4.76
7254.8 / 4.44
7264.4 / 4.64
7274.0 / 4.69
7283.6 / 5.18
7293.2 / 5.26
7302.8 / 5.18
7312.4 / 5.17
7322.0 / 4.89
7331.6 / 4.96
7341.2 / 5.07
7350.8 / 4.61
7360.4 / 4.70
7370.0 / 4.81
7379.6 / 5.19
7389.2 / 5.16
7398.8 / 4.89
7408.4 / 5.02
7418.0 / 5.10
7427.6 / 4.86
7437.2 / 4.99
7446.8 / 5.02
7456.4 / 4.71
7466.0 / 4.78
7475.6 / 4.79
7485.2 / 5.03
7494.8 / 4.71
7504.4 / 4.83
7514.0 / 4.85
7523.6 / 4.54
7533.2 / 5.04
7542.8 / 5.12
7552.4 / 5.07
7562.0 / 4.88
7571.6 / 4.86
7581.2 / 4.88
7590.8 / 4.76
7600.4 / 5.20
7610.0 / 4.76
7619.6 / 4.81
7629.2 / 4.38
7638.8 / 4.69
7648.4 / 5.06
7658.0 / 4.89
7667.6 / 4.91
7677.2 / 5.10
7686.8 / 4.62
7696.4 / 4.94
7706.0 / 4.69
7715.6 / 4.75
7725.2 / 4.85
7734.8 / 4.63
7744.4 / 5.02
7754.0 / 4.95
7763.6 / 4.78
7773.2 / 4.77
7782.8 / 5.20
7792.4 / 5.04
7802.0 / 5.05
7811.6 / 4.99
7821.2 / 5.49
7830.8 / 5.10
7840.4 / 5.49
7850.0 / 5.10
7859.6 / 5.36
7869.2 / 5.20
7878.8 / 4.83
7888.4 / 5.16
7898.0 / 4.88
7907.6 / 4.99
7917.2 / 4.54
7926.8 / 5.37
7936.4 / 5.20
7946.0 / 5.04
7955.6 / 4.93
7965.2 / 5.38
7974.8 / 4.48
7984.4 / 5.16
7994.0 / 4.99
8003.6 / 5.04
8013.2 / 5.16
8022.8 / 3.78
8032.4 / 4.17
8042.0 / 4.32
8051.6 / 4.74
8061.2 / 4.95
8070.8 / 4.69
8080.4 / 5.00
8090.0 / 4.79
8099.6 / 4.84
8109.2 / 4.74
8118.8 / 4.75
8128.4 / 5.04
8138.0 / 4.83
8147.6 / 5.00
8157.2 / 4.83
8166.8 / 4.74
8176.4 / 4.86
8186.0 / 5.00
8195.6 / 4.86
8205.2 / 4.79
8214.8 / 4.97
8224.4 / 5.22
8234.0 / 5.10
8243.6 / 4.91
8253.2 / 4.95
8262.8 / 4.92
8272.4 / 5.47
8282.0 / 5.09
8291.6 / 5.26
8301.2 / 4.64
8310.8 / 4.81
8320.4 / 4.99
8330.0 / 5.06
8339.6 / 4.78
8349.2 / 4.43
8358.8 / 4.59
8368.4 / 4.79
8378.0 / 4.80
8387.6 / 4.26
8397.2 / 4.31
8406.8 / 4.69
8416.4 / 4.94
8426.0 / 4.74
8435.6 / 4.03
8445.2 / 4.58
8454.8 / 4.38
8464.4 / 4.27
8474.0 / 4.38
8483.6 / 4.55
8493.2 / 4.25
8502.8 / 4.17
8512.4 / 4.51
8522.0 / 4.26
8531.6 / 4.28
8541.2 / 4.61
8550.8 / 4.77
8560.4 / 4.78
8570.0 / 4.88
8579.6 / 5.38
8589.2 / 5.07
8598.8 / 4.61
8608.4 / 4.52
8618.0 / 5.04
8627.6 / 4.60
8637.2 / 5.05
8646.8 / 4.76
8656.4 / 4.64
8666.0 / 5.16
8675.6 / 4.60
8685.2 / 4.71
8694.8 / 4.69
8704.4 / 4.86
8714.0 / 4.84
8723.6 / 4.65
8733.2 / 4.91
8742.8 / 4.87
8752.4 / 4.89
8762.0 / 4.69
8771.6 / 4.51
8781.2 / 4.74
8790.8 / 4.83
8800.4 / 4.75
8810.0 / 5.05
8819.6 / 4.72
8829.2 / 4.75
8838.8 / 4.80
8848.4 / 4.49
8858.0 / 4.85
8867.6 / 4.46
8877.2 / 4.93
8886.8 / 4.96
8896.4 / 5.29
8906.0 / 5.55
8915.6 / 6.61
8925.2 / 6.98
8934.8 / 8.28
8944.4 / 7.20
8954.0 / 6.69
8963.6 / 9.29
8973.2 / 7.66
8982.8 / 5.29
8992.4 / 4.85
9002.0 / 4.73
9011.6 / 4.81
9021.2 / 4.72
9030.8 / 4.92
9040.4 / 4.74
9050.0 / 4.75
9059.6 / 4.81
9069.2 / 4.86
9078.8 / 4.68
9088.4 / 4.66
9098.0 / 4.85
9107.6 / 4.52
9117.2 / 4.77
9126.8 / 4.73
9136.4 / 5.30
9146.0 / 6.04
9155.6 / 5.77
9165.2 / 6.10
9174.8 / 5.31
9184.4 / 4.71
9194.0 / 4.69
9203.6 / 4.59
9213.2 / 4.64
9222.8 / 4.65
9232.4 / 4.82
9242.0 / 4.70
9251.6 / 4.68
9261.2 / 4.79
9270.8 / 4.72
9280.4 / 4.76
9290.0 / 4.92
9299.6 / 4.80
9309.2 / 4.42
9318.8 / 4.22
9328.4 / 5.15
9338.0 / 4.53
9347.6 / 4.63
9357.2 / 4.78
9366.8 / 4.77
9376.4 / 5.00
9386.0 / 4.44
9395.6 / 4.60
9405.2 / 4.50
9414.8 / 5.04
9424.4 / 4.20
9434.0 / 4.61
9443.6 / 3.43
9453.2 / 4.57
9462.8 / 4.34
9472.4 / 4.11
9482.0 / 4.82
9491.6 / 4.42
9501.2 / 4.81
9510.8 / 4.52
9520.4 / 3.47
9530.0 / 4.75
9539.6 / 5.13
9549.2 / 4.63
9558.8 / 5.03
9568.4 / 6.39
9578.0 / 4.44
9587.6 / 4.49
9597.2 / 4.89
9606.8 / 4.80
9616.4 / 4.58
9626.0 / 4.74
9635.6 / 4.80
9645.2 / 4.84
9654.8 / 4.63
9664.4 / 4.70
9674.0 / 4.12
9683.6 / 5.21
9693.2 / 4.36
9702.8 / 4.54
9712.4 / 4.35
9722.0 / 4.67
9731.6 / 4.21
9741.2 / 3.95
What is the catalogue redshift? 0.36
